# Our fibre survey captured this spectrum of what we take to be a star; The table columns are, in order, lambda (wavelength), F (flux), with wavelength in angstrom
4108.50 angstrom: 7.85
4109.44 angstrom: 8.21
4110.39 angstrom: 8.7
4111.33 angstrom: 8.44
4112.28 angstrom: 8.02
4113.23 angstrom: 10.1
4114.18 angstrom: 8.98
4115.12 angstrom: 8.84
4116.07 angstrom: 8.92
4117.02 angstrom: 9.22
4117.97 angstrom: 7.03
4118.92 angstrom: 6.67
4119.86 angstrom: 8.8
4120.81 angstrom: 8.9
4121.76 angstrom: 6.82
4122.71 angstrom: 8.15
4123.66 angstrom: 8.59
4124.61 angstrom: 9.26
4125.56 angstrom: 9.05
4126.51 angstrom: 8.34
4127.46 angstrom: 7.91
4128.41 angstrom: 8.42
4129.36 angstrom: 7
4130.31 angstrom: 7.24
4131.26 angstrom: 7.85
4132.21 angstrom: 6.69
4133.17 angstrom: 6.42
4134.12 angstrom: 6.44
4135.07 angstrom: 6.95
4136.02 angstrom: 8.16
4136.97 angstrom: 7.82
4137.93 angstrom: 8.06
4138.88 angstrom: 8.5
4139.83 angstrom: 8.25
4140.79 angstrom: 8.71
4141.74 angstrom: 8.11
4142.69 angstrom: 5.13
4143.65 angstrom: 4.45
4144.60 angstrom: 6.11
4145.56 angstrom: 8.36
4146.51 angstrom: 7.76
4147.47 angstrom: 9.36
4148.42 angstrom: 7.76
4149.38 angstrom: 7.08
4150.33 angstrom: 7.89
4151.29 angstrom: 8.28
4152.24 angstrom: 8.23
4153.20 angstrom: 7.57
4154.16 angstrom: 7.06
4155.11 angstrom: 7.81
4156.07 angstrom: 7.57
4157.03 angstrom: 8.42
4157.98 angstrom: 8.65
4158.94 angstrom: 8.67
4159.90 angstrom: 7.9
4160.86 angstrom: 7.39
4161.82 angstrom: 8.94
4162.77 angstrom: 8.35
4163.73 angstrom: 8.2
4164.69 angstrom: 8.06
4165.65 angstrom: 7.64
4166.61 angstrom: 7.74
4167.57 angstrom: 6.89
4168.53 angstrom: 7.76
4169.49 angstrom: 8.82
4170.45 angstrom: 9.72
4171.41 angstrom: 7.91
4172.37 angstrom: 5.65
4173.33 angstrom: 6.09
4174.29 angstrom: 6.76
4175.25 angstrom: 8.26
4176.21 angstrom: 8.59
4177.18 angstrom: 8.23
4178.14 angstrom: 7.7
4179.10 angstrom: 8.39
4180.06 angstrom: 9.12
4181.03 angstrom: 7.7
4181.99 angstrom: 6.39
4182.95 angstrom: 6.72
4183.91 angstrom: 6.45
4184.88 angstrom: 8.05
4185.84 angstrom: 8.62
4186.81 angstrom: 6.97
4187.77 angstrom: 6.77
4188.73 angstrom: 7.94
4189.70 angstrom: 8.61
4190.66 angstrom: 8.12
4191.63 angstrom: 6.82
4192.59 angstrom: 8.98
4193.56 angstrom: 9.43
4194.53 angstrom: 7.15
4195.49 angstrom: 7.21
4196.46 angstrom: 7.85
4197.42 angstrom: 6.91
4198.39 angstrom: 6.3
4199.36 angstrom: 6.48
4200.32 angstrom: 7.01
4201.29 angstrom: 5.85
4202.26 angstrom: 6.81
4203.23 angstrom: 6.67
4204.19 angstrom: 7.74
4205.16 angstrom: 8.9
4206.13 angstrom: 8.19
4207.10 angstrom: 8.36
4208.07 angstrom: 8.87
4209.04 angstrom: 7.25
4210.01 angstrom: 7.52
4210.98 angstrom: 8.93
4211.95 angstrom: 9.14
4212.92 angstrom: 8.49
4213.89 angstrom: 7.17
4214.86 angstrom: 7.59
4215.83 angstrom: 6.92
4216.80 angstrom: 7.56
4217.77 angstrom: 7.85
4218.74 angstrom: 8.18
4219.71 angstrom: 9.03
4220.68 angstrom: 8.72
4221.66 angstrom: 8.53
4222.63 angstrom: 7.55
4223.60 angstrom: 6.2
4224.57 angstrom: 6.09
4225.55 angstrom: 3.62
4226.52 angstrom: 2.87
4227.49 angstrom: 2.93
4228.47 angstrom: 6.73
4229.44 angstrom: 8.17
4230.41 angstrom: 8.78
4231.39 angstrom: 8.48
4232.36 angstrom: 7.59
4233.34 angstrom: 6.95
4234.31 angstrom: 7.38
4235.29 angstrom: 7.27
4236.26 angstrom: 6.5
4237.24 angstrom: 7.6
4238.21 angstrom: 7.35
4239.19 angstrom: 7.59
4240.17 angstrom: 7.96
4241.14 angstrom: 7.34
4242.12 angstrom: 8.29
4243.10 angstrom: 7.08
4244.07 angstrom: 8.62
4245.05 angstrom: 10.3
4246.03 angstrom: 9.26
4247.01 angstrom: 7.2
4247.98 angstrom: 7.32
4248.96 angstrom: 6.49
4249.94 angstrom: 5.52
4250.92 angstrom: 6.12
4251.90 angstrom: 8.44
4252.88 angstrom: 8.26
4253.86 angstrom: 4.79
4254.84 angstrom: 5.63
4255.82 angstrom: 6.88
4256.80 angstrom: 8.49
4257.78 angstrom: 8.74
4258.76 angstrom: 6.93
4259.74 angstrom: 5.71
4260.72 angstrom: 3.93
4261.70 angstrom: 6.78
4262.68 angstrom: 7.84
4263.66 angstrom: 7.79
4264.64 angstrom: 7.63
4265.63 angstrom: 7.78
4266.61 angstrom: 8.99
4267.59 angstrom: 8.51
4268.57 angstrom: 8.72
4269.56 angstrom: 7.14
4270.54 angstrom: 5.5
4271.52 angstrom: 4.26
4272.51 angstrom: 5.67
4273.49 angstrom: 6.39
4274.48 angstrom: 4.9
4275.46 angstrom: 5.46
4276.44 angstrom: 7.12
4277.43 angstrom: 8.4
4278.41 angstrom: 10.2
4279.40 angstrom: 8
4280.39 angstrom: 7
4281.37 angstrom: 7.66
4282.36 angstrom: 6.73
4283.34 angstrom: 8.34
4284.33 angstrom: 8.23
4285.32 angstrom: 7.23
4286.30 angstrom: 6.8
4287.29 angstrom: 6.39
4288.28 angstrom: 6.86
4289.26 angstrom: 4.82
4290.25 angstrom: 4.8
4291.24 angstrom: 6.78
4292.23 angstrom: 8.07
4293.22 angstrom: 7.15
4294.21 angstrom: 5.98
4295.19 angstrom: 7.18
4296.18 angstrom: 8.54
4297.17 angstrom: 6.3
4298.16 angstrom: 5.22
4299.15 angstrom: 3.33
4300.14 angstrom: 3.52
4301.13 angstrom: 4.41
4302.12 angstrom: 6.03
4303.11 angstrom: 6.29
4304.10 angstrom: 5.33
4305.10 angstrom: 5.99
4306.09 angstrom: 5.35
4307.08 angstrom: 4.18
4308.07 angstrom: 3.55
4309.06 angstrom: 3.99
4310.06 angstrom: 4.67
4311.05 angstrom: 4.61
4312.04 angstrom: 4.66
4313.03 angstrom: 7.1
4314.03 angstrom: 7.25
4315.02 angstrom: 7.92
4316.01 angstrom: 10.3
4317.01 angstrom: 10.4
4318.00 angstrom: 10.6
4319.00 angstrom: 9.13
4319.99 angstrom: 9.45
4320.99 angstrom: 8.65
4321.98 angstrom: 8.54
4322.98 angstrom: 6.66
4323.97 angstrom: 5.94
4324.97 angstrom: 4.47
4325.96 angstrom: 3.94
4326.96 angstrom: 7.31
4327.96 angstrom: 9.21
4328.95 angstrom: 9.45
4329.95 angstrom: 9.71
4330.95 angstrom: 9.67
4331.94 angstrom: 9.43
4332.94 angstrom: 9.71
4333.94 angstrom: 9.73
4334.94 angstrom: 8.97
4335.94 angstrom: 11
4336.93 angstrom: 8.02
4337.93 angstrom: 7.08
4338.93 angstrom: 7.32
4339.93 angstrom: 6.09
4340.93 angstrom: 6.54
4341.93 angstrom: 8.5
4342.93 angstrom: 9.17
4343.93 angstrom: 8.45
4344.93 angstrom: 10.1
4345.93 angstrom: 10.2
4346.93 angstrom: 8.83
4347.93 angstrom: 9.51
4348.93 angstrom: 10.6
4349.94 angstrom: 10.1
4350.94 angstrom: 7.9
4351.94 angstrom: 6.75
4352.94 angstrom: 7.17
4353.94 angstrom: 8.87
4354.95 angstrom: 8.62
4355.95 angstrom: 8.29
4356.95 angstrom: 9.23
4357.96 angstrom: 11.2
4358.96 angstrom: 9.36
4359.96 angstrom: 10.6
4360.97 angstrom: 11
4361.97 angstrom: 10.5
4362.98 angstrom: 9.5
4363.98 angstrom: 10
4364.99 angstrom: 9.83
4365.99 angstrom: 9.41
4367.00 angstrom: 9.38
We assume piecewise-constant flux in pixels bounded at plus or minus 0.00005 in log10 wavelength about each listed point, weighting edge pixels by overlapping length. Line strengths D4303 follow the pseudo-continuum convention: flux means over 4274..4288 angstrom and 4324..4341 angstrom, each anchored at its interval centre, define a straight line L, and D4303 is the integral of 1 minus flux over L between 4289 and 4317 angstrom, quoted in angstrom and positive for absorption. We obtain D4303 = 6.3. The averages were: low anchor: 7.31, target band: 5.92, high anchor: 8.08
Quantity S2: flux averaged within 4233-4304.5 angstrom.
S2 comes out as 6.93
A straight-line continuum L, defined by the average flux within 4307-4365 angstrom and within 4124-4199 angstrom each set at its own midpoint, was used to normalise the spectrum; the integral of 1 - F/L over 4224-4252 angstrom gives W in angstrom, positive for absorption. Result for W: 3.2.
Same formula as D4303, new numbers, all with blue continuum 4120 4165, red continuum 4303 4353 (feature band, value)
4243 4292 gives 4.4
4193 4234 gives 2.3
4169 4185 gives 0.3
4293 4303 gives 2.6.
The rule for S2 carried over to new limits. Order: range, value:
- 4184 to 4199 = 7.67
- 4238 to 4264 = 7.28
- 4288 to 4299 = 6.41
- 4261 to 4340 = 7.08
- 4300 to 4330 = 6.72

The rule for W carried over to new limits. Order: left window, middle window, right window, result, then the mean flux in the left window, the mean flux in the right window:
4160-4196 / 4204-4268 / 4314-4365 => 5.8 angstrom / 7.79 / 8.79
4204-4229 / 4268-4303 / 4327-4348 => 7.0 angstrom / 7.34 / 8.84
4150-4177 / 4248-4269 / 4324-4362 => 3.0 angstrom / 7.89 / 8.7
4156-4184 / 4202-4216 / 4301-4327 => -0.8 angstrom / 7.85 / 6.56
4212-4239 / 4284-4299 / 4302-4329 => 0.6 angstrom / 7.15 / 6.79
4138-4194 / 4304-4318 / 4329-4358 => 3.8 angstrom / 7.78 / 8.82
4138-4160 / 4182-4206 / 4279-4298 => 0.2 angstrom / 7.73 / 6.96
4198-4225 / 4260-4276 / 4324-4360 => 2.7 angstrom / 7.65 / 8.58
